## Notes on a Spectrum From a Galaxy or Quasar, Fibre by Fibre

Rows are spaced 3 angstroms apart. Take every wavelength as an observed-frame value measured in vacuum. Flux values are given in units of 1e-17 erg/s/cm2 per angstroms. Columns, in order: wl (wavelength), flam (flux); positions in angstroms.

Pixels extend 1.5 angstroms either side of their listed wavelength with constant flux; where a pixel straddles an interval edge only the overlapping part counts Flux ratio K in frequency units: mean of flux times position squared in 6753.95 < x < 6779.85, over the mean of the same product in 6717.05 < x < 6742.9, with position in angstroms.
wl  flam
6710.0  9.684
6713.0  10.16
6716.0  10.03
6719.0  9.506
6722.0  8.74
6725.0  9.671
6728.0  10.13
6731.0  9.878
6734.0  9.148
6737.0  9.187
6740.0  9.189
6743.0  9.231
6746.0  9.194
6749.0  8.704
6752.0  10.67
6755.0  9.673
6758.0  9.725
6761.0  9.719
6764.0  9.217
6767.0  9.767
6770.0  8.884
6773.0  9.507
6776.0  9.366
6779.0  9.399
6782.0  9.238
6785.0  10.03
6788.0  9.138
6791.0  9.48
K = 1.02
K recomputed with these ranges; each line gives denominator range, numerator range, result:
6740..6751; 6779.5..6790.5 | 1.05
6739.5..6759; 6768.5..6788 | 1.00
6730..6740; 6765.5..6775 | 1.01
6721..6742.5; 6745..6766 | 1.02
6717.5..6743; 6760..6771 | 1.01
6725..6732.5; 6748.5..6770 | 0.98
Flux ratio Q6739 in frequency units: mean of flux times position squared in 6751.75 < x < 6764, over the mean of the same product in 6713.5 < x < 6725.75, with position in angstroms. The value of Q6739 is 1.04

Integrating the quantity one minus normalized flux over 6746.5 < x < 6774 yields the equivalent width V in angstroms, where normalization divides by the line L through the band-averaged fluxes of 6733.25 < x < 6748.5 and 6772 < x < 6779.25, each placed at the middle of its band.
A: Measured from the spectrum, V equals -0.7 angstroms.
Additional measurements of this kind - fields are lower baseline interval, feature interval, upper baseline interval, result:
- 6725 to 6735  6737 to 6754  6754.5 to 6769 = 0.5 angstroms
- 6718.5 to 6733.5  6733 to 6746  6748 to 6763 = 0.6 angstroms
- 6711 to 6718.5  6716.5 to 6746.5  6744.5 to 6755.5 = 1.1 angstroms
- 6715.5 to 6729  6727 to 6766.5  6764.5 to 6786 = 0.0 angstroms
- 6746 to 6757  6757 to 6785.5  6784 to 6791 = 0.3 angstroms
